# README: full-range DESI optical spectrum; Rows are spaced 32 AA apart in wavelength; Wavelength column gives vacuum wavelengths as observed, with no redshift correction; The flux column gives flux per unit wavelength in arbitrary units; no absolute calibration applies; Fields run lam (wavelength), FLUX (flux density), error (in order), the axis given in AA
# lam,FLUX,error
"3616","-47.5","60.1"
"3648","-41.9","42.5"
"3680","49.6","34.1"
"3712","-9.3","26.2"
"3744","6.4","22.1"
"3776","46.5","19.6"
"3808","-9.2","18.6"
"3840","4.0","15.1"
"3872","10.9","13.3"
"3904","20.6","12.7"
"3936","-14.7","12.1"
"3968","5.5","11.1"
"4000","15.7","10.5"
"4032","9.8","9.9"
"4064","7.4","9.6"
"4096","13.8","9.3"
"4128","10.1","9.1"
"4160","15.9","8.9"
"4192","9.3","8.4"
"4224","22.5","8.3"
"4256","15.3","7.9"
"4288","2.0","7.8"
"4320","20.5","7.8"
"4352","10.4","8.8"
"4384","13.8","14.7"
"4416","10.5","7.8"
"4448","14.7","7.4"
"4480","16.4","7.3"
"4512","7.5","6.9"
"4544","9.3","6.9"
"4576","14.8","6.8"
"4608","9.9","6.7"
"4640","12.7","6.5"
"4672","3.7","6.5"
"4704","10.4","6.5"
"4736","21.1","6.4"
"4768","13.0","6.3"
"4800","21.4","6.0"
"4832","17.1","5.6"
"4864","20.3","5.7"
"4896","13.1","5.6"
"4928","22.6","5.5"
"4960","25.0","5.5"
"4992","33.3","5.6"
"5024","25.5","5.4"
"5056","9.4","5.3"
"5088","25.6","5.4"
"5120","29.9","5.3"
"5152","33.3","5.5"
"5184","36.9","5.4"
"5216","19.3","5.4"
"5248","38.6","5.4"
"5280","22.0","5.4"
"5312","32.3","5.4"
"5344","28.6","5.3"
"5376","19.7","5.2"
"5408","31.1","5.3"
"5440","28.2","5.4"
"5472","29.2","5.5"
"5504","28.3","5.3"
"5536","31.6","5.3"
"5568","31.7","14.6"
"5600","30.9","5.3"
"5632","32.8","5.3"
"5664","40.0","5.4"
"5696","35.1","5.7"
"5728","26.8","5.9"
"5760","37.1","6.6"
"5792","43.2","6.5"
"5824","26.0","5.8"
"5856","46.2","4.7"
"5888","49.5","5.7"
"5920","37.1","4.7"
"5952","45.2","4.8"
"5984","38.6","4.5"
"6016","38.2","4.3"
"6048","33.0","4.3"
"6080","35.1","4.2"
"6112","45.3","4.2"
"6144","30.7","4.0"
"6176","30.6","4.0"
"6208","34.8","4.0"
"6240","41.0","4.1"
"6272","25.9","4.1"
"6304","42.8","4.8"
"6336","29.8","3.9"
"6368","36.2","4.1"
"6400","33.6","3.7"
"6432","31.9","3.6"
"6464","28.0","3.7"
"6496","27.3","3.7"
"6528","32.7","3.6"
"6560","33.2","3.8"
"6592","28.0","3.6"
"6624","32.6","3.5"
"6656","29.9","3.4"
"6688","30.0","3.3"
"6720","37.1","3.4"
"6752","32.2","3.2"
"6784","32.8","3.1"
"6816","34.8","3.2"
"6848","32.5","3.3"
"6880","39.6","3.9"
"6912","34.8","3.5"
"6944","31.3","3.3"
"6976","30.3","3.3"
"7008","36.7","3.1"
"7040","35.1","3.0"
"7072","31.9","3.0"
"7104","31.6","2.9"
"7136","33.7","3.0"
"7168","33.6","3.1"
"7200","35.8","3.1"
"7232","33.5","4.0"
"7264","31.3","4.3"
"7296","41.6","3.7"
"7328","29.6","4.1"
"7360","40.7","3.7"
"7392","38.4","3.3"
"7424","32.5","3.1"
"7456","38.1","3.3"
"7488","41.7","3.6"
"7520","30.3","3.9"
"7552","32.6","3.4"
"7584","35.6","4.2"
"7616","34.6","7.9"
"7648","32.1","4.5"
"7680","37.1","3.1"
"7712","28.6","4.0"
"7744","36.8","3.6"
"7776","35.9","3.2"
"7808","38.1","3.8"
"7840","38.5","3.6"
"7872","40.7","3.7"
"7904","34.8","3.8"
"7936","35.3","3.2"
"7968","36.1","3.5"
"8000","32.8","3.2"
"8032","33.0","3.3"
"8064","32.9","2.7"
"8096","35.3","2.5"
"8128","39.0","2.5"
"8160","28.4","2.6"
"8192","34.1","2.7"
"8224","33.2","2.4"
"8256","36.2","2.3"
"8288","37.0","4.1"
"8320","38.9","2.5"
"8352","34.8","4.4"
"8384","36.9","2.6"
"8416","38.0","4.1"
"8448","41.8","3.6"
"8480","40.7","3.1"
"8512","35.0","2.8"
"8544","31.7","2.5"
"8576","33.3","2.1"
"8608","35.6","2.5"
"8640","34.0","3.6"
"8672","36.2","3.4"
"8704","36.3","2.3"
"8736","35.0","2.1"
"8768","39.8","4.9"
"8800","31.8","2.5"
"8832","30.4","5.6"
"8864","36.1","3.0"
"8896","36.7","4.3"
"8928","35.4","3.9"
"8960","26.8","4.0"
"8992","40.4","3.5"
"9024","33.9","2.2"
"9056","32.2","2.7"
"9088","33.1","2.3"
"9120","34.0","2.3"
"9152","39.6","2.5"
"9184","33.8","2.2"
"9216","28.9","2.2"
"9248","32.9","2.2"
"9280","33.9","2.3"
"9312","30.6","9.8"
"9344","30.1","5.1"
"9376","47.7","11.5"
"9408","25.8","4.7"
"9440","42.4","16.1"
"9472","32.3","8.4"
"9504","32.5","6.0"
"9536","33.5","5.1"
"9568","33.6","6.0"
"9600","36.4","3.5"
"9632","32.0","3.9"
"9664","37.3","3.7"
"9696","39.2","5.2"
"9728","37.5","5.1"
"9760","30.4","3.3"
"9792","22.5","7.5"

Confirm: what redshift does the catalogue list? 0.29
